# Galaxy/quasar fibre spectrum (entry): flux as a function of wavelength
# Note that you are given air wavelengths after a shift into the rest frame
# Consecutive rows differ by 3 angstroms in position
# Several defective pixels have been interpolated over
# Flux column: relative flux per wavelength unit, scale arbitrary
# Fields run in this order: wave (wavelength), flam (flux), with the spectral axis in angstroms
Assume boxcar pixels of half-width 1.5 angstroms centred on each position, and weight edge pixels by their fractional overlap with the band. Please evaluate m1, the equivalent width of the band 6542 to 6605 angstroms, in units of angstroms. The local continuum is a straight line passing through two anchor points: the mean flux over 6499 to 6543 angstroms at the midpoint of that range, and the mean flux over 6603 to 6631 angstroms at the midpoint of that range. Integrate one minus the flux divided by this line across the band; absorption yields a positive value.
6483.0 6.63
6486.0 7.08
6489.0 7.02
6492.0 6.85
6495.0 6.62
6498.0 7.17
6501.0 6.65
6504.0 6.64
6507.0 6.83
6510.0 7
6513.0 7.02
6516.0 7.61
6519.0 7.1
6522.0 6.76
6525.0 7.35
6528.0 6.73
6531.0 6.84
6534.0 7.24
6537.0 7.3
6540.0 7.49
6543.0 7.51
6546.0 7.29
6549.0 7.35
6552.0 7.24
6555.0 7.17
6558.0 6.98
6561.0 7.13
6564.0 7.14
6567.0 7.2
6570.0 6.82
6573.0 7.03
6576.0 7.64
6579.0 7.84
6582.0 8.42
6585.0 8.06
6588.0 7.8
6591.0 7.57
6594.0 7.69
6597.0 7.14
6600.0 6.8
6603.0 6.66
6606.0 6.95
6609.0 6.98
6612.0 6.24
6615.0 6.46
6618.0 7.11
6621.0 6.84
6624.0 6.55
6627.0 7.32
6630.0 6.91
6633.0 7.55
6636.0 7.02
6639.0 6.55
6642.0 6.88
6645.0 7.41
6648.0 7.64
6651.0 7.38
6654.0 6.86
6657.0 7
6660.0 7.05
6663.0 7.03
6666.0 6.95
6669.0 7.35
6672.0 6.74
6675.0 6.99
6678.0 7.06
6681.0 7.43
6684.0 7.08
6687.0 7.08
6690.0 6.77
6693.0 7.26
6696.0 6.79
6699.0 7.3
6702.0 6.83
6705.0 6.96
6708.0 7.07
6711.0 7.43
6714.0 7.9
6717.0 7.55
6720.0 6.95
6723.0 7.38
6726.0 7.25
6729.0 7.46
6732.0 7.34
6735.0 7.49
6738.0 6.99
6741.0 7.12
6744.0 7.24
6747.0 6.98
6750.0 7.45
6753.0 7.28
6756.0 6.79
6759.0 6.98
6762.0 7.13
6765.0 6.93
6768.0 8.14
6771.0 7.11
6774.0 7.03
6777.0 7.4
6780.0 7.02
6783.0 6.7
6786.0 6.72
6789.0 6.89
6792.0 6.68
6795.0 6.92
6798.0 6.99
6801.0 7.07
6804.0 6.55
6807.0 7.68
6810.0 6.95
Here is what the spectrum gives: -3.93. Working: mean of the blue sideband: 7.06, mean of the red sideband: 6.81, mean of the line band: 7.35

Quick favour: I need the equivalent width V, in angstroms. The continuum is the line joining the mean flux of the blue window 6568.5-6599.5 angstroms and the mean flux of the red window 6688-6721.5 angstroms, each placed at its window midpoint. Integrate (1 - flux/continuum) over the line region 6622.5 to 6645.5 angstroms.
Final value 1.2 angstroms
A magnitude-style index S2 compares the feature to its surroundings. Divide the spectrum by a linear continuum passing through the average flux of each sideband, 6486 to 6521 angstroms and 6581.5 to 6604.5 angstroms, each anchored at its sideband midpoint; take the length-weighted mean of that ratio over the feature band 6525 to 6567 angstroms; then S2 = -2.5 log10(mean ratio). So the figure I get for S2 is 0.002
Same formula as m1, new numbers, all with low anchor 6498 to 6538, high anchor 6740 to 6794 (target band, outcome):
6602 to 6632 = 0.9 angstroms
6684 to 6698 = 0.1 angstroms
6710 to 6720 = -0.7 angstroms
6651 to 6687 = 0.0 angstroms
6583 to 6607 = -1.1 angstroms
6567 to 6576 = -0.1 angstroms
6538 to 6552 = -0.7 angstroms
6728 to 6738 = -0.4 angstroms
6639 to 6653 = -0.4 angstroms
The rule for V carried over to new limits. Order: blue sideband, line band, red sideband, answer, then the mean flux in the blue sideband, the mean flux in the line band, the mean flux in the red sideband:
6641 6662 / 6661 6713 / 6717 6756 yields 0.93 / 7.18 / 7.07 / 7.24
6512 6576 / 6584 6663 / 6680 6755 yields 1.13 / 7.17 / 7.09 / 7.21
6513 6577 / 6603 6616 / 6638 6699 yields 0.84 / 7.18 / 6.67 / 7.08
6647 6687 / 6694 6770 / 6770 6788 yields -2.02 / 7.11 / 7.23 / 6.99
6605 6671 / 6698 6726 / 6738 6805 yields -0.93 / 7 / 7.26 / 7.05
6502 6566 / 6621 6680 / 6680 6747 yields 0.95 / 7.13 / 7.06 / 7.21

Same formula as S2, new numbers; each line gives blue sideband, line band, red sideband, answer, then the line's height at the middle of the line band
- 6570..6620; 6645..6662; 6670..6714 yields -0.01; 7.16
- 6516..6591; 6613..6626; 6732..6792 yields 0.08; 7.26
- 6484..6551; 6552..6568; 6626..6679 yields -0.01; 7.07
